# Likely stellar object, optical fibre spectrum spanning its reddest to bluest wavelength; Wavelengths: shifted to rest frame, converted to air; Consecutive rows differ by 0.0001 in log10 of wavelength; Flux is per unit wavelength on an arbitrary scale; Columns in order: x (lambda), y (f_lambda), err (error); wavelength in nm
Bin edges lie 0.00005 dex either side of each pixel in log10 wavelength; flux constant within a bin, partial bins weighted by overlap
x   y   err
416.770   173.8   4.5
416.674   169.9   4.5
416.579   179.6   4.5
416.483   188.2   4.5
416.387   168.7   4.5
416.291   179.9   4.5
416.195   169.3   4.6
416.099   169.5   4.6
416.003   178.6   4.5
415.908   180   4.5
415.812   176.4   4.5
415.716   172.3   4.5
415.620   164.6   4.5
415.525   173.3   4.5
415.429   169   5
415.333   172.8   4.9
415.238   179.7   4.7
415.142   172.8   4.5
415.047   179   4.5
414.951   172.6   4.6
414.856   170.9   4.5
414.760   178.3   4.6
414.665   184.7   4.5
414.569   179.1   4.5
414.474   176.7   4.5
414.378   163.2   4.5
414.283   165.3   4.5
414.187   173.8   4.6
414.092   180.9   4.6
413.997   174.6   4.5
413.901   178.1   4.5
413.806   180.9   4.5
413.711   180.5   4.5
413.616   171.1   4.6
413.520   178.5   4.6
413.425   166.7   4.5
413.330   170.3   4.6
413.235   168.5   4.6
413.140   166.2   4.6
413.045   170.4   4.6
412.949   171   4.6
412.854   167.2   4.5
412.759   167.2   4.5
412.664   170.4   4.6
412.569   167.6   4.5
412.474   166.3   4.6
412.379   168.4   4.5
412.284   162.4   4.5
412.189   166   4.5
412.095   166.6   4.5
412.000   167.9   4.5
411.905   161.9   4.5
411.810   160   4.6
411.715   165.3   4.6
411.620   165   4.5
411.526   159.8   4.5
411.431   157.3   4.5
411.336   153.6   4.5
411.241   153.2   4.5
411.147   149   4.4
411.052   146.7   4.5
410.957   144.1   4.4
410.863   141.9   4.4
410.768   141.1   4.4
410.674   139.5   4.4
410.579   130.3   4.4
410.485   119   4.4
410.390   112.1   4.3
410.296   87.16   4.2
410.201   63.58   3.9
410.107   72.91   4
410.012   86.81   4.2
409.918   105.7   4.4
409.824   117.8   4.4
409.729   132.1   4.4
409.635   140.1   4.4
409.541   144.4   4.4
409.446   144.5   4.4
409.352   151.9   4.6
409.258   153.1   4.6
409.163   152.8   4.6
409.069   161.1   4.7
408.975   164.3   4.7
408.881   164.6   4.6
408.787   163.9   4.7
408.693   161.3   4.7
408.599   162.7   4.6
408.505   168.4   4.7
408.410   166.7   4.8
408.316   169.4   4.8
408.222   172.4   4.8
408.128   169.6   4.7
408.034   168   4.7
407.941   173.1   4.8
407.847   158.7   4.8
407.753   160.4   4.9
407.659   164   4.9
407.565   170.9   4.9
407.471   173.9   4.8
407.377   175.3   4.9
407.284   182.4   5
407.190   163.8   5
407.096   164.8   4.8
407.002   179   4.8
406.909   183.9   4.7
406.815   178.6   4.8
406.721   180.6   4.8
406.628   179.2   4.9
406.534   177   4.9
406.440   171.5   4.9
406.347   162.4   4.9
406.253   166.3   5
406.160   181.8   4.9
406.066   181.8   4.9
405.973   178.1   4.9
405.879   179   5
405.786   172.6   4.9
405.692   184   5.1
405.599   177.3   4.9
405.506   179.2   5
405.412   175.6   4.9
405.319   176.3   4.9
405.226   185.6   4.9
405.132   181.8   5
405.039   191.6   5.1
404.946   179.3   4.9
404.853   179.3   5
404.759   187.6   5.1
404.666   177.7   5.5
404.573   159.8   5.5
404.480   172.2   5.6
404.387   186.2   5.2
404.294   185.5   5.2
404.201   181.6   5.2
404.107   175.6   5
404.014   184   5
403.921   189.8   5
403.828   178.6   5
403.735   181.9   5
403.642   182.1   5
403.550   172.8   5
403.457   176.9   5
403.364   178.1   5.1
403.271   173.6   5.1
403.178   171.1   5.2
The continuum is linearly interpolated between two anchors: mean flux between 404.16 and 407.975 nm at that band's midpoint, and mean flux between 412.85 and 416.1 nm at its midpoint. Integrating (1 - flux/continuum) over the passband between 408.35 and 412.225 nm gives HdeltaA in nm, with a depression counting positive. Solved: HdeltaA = 0.70 nm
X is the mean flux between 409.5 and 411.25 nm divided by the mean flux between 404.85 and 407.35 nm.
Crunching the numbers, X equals 0.69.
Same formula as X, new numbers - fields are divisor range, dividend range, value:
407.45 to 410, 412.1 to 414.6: 1.10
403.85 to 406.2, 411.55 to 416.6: 0.95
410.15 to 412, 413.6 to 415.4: 1.25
